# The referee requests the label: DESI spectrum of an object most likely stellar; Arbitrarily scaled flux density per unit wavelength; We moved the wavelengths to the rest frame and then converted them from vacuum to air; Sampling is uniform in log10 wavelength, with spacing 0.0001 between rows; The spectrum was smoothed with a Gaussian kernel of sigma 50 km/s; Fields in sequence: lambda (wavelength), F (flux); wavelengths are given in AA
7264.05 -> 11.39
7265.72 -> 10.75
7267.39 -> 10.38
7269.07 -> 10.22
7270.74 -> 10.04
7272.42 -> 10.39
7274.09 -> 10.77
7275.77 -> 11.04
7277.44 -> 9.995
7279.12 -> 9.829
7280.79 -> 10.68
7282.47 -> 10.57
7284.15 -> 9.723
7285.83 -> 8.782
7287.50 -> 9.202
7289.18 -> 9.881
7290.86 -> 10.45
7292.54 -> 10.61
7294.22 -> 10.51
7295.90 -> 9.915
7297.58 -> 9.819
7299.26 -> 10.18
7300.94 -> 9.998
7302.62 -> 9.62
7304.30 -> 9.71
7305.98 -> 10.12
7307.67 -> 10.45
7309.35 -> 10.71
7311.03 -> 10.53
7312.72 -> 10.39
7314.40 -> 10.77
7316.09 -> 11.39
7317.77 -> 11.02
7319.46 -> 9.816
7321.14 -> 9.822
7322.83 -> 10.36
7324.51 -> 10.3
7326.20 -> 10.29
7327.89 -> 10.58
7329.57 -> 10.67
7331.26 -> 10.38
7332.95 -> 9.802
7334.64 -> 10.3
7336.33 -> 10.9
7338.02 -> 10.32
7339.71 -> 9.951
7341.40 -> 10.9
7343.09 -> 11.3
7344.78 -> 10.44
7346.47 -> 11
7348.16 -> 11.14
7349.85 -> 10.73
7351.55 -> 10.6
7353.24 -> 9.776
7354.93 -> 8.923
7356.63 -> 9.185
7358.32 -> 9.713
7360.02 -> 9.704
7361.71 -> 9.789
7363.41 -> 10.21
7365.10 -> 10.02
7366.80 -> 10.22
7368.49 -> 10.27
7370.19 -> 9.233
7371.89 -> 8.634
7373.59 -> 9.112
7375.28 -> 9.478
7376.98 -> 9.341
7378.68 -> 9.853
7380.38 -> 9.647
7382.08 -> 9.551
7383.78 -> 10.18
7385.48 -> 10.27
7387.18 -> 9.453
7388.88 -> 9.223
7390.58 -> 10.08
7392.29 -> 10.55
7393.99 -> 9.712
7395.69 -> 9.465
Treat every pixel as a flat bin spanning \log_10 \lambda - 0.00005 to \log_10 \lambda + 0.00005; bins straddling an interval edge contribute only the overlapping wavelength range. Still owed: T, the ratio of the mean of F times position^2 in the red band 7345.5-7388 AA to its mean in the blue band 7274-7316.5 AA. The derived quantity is 0.98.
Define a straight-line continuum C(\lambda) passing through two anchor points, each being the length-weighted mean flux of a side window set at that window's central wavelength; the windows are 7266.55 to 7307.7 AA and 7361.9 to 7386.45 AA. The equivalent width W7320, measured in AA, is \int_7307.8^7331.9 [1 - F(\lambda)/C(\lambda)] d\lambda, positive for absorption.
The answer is -1.3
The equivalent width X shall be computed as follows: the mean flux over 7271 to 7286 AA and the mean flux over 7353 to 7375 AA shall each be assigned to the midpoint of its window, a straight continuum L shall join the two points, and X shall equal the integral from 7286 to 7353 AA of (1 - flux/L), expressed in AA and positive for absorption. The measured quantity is -2.9 AA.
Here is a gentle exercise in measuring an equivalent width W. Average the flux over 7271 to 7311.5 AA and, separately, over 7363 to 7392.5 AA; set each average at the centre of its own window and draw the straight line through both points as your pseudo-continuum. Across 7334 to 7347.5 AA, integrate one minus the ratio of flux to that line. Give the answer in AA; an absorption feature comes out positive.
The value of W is -1.0 AA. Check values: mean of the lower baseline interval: 10.1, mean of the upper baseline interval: 9.72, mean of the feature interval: 10.7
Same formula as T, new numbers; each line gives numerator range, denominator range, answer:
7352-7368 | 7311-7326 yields 0.94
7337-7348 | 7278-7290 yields 1.11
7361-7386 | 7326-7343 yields 0.94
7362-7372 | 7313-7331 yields 0.95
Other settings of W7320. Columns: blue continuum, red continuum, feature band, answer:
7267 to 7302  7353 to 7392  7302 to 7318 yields -0.7 AA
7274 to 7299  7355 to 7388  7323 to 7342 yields -1.0 AA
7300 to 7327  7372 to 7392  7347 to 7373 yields 0.0 AA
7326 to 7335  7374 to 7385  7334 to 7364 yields -0.5 AA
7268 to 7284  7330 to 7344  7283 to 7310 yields 1.1 AA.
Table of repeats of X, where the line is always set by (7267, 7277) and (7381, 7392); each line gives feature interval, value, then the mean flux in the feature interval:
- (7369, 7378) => 0.62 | 9.21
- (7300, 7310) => 0.18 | 10.1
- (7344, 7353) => -0.61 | 10.7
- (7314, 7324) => -0.31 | 10.5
